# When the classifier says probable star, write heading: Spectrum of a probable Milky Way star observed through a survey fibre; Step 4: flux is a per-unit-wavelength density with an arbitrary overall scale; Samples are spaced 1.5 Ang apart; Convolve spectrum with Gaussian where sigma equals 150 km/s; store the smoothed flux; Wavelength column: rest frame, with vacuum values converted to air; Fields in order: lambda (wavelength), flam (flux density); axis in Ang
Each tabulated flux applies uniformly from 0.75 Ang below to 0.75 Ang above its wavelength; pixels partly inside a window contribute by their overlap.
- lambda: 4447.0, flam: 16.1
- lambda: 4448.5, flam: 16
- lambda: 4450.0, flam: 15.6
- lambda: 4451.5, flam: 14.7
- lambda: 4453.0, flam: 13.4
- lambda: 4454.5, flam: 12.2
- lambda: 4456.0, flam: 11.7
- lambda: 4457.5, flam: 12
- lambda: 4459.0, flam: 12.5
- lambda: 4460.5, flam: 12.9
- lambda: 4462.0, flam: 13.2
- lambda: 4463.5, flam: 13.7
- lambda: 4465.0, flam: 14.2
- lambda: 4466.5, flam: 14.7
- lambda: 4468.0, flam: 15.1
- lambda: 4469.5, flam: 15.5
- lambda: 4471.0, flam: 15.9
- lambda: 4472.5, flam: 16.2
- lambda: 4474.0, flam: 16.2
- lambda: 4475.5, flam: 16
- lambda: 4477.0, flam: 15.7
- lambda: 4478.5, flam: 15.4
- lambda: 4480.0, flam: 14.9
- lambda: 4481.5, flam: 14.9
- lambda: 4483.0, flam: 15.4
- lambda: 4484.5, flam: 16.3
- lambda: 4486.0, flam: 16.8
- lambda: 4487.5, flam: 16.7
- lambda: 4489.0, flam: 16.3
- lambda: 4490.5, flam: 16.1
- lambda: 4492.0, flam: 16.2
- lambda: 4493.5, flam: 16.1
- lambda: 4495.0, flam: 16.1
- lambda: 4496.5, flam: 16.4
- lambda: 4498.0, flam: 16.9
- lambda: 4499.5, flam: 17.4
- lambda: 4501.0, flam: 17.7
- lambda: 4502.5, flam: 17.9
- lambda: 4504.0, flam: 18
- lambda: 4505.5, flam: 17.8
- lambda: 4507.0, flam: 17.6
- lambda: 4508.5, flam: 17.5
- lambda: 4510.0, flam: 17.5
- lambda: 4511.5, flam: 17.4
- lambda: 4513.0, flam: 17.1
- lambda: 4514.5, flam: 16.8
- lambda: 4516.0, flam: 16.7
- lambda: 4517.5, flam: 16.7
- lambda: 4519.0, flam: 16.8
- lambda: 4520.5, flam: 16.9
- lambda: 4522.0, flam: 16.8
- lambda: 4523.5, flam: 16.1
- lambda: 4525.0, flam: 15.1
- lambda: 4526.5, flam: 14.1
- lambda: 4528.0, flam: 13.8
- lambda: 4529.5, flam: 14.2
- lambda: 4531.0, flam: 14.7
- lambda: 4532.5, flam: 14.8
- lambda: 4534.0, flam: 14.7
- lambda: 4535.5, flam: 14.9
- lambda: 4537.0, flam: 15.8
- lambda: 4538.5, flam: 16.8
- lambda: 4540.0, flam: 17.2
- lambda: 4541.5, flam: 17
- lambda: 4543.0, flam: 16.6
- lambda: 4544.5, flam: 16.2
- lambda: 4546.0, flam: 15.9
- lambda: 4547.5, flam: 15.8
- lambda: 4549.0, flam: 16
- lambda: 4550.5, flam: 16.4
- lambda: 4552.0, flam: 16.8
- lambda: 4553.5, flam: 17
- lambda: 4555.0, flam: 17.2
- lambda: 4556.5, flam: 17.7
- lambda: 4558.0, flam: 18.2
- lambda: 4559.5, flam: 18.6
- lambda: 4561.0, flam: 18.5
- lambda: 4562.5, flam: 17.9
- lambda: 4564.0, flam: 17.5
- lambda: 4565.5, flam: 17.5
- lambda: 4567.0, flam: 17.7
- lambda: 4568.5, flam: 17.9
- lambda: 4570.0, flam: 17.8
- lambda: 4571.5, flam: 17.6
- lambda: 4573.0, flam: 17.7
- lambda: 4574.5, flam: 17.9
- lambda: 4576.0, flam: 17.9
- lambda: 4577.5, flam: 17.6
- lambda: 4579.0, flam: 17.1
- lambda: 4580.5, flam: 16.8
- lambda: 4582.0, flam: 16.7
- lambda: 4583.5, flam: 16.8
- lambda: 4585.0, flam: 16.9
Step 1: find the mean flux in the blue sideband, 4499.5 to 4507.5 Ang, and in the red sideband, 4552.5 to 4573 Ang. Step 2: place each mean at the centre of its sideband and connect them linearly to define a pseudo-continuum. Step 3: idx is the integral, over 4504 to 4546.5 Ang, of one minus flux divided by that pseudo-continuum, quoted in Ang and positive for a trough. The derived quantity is 3.7 Ang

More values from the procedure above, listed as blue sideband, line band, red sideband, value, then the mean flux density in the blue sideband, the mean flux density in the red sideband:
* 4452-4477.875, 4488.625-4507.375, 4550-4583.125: -2.1 Ang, 14.2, 17.5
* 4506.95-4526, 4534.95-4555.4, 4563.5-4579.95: 1.0 Ang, 16.8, 17.6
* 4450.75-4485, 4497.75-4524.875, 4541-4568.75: -2.3 Ang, 14.5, 17.2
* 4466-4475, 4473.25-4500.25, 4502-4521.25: 0.3 Ang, 15.6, 17.3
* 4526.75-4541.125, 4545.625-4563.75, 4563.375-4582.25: -0.8 Ang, 15.2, 17.5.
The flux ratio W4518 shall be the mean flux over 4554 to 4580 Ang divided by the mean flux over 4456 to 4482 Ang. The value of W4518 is 1.22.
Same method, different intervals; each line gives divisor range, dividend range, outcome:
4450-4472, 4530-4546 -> 1.15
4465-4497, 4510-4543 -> 1.01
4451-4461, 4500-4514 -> 1.38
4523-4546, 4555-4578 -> 1.15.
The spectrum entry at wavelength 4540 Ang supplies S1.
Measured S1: 17.2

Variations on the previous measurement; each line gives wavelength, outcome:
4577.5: 17.6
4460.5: 12.9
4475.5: 16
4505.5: 17.8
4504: 18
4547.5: 15.8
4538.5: 16.8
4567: 17.7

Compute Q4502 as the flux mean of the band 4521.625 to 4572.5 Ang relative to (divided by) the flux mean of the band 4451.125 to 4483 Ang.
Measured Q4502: 1.15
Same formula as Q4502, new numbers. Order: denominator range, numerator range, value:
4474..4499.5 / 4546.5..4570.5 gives 1.08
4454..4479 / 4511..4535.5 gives 1.10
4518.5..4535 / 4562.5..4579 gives 1.16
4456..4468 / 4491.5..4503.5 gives 1.27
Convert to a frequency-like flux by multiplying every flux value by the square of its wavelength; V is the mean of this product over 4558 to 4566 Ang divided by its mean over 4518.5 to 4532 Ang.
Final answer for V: 1.2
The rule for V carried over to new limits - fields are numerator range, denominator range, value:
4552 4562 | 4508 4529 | 1.11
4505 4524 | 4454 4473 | 1.26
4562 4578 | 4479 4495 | 1.15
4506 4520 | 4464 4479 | 1.13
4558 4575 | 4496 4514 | 1.05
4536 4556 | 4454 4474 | 1.23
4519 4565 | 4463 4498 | 1.07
